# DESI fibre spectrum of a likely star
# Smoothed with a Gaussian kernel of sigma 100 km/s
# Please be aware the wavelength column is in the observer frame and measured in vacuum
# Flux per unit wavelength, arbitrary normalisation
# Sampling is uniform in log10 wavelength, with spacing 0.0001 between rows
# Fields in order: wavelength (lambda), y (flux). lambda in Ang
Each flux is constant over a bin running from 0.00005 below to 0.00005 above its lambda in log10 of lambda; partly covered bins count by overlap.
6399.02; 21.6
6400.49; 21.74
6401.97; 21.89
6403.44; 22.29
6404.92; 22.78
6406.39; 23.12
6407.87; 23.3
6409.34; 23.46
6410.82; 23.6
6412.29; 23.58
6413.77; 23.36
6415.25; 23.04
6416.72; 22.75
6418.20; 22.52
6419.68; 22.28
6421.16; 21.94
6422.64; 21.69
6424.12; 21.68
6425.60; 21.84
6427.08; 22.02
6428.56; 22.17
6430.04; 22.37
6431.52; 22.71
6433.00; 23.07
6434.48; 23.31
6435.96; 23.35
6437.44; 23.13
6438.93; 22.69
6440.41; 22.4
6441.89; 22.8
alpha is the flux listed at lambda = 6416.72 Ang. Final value 22.75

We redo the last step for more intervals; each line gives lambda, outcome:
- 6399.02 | 21.6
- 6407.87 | 23.3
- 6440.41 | 22.4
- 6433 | 23.07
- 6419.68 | 22.28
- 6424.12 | 21.68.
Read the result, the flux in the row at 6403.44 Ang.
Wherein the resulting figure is 22.29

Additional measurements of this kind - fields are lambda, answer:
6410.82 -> 23.6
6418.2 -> 22.52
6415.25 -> 23.04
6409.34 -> 23.46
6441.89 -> 22.8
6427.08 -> 22.02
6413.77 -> 23.36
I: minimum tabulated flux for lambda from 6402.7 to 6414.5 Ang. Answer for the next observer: 22.29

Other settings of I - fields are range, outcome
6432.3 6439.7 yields 22.69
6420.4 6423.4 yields 21.69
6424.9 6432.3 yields 21.84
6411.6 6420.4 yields 22.28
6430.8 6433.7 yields 22.71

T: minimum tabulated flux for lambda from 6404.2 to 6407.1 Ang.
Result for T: 22.78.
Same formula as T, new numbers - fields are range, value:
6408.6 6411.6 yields 23.46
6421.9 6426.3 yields 21.68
